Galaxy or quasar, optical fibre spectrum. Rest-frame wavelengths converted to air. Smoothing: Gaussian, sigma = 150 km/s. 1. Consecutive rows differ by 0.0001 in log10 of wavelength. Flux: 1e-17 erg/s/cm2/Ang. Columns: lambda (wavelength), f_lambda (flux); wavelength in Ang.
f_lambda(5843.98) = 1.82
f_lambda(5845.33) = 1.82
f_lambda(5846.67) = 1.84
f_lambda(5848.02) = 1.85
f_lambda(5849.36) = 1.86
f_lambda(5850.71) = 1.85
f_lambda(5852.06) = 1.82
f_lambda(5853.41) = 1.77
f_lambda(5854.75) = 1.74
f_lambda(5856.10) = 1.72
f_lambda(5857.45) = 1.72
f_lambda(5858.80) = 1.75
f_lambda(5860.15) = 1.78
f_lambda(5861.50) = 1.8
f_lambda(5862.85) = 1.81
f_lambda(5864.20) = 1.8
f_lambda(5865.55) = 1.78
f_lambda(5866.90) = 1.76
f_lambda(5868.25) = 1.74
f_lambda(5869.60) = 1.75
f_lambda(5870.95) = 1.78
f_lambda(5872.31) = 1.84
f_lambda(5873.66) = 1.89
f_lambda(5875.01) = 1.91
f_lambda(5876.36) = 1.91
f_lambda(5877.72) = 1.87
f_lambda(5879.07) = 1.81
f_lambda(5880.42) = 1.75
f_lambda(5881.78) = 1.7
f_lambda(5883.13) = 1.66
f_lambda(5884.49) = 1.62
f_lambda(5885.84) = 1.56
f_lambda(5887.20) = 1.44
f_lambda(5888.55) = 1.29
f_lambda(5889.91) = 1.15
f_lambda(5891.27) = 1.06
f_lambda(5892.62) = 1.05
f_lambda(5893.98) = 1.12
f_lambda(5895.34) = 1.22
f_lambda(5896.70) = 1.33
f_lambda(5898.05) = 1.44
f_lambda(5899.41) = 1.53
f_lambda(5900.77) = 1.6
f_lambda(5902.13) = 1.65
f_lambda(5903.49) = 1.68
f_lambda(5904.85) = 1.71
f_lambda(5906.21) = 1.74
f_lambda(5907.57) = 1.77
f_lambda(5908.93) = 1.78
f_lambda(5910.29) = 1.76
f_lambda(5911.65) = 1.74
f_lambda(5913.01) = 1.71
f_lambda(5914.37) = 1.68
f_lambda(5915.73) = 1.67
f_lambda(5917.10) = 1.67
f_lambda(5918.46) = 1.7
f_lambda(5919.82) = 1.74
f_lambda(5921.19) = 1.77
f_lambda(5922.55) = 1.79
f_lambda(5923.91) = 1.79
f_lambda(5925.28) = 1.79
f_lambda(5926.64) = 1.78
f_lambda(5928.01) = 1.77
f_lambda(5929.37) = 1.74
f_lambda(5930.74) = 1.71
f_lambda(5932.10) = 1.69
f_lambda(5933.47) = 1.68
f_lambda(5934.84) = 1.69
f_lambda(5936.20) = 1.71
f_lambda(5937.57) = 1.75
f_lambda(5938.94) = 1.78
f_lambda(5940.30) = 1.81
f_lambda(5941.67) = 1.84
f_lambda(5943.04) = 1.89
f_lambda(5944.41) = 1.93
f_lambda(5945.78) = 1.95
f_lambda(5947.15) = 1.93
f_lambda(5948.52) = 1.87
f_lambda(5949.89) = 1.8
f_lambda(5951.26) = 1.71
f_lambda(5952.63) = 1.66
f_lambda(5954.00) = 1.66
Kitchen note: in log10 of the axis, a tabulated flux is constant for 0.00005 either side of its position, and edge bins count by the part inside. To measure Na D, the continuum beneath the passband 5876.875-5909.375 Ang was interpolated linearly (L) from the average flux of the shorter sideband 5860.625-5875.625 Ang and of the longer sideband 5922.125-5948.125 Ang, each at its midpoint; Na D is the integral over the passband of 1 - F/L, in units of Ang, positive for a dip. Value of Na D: 5.0 Ang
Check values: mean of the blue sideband 1.8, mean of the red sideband 1.79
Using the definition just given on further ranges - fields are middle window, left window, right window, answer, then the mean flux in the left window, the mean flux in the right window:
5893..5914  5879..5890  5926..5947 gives 0.8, 1.56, 1.78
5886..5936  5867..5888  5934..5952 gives 5.3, 1.75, 1.82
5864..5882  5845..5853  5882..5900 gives -2.9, 1.84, 1.35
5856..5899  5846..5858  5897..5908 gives 2.5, 1.8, 1.63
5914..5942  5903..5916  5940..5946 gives 1.1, 1.73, 1.88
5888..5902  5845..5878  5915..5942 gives 3.8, 1.81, 1.74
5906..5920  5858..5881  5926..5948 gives 0.6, 1.81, 1.79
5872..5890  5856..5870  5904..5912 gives 0.8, 1.77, 1.75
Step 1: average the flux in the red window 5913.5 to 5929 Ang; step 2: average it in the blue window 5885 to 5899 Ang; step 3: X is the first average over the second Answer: 1.4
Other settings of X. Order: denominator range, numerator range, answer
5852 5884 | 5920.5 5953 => 1.00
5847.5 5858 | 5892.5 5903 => 0.78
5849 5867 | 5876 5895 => 0.83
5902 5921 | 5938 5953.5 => 1.07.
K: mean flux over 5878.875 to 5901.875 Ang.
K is 1.43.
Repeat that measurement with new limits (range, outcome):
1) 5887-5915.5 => 1.5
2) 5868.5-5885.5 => 1.79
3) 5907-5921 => 1.72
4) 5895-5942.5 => 1.7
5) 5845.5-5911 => 1.66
